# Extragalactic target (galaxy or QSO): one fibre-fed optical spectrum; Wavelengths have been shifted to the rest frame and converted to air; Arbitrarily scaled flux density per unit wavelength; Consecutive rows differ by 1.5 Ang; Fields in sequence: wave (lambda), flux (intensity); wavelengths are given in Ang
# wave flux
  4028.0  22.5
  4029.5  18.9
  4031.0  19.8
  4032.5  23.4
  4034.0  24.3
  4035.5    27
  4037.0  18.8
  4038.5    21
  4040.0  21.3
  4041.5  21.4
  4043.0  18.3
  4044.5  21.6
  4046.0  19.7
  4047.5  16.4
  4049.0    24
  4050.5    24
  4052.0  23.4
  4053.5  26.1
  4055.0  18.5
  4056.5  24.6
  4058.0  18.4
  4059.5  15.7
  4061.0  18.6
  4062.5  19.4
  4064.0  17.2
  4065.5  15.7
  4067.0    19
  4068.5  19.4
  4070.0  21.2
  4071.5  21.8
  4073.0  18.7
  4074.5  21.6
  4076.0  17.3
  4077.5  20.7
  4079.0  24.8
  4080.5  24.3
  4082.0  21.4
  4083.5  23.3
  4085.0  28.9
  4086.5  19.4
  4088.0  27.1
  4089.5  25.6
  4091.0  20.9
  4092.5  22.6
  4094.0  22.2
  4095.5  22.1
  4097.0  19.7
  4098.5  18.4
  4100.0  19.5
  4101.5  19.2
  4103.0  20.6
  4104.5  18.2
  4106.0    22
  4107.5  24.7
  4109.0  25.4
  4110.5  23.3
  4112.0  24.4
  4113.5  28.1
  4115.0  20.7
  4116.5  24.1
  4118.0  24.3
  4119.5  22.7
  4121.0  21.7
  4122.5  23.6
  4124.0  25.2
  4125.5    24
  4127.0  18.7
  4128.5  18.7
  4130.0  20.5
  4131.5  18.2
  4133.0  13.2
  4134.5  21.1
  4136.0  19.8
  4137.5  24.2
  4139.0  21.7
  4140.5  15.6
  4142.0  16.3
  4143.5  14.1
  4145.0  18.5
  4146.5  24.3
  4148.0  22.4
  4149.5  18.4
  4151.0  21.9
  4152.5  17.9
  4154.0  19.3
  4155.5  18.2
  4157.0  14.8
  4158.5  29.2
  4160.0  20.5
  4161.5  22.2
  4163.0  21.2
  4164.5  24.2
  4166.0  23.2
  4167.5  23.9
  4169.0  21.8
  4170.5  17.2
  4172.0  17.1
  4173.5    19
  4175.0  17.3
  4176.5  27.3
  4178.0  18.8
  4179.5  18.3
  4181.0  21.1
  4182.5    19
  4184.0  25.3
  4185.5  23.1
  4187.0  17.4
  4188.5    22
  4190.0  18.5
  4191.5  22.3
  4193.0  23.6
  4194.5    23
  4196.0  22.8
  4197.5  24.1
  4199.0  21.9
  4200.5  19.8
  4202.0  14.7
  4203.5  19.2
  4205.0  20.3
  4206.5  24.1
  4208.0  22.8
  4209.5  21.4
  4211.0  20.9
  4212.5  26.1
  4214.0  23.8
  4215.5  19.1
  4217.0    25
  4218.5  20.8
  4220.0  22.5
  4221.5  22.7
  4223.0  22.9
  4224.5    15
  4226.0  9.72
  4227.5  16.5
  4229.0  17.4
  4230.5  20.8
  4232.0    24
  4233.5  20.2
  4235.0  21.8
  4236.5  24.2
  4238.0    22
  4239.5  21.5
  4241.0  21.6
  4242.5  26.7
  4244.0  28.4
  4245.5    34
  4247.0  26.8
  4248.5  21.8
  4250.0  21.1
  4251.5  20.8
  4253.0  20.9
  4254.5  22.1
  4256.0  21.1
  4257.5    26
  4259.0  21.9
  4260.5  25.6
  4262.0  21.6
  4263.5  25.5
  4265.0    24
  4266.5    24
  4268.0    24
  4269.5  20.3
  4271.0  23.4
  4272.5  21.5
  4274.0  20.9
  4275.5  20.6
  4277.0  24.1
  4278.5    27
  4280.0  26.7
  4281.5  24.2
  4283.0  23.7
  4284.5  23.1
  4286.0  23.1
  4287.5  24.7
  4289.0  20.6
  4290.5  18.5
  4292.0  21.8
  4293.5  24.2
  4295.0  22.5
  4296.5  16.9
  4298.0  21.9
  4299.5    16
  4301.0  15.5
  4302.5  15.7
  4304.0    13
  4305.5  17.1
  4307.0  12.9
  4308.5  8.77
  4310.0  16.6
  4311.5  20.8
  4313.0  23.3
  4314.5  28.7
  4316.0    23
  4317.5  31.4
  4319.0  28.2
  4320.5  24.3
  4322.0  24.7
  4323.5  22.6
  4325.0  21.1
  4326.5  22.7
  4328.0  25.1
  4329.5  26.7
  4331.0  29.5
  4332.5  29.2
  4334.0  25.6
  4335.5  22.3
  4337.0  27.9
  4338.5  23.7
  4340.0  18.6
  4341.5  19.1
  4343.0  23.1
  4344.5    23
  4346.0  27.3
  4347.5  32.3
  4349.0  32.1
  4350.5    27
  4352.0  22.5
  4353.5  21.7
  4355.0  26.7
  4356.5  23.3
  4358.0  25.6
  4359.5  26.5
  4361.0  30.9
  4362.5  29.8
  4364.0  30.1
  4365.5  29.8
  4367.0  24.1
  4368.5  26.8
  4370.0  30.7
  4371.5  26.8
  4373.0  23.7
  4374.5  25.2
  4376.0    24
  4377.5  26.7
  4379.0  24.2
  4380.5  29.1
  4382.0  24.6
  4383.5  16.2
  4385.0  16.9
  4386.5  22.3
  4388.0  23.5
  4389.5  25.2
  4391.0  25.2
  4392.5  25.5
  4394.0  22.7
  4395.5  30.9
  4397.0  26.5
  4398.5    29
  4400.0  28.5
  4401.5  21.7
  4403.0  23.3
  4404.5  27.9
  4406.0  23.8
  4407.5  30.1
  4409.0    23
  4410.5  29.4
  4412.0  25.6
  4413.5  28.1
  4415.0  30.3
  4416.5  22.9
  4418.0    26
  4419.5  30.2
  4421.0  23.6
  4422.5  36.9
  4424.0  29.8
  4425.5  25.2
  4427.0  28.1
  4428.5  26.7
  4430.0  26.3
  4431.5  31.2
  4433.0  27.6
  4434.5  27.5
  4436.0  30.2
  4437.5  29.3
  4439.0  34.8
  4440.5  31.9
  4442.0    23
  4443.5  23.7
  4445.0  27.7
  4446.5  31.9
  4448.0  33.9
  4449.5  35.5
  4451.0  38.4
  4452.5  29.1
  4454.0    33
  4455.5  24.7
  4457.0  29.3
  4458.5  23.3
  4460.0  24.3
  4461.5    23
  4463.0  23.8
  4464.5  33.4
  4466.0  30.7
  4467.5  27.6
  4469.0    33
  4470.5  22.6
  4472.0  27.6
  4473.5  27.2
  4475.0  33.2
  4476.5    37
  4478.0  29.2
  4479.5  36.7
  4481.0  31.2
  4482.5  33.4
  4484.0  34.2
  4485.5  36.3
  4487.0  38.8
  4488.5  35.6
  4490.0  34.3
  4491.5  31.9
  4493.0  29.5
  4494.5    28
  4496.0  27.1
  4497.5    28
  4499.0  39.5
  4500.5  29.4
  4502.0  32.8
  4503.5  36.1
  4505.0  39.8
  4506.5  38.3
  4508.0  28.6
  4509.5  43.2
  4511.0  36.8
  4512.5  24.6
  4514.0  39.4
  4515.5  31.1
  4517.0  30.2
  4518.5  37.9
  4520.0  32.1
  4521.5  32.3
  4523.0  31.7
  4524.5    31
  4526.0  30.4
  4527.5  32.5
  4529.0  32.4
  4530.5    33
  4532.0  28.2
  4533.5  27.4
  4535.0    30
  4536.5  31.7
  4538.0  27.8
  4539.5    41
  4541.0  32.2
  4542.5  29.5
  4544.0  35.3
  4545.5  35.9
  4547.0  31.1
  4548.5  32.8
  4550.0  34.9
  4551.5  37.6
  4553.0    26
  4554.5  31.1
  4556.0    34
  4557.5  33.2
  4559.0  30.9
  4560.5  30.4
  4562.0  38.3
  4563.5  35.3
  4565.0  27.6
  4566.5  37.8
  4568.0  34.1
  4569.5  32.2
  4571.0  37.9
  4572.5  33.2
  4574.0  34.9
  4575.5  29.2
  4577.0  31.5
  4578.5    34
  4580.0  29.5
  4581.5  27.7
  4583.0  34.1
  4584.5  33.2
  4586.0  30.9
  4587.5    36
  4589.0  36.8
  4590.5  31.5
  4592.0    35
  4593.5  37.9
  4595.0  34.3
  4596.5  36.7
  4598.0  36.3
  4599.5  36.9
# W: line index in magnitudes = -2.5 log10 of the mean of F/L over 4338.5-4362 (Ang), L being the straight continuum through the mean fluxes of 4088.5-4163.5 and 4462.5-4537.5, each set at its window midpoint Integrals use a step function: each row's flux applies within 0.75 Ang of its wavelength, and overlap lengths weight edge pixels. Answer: 0.10 mag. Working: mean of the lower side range 21.1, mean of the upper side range 32.2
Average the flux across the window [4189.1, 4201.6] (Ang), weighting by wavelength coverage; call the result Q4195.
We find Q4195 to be 21.8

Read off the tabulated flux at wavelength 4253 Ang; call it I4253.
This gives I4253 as 20.9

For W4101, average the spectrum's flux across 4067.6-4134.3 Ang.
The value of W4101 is 21.9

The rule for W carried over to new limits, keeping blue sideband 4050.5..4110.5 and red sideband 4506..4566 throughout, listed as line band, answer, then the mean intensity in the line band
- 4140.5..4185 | 0.15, 20.4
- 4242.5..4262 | 0.06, 24.2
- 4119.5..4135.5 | 0.09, 20.6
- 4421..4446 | 0.06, 28.6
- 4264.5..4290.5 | 0.14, 23.1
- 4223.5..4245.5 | 0.19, 21.2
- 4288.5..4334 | 0.25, 21.5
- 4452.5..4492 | 0.02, 30.6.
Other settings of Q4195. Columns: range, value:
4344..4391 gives 25.8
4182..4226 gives 21.3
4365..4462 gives 27.1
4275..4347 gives 22.4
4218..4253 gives 21.9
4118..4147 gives 20.2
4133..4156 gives 19.4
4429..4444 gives 28.6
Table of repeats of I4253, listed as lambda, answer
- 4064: 17.2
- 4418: 26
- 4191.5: 22.3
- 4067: 19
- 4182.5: 19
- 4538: 27.8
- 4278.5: 27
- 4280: 26.7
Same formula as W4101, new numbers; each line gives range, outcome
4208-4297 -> 22.5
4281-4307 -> 19.9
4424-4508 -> 30.6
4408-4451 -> 28.8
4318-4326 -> 24.4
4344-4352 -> 28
